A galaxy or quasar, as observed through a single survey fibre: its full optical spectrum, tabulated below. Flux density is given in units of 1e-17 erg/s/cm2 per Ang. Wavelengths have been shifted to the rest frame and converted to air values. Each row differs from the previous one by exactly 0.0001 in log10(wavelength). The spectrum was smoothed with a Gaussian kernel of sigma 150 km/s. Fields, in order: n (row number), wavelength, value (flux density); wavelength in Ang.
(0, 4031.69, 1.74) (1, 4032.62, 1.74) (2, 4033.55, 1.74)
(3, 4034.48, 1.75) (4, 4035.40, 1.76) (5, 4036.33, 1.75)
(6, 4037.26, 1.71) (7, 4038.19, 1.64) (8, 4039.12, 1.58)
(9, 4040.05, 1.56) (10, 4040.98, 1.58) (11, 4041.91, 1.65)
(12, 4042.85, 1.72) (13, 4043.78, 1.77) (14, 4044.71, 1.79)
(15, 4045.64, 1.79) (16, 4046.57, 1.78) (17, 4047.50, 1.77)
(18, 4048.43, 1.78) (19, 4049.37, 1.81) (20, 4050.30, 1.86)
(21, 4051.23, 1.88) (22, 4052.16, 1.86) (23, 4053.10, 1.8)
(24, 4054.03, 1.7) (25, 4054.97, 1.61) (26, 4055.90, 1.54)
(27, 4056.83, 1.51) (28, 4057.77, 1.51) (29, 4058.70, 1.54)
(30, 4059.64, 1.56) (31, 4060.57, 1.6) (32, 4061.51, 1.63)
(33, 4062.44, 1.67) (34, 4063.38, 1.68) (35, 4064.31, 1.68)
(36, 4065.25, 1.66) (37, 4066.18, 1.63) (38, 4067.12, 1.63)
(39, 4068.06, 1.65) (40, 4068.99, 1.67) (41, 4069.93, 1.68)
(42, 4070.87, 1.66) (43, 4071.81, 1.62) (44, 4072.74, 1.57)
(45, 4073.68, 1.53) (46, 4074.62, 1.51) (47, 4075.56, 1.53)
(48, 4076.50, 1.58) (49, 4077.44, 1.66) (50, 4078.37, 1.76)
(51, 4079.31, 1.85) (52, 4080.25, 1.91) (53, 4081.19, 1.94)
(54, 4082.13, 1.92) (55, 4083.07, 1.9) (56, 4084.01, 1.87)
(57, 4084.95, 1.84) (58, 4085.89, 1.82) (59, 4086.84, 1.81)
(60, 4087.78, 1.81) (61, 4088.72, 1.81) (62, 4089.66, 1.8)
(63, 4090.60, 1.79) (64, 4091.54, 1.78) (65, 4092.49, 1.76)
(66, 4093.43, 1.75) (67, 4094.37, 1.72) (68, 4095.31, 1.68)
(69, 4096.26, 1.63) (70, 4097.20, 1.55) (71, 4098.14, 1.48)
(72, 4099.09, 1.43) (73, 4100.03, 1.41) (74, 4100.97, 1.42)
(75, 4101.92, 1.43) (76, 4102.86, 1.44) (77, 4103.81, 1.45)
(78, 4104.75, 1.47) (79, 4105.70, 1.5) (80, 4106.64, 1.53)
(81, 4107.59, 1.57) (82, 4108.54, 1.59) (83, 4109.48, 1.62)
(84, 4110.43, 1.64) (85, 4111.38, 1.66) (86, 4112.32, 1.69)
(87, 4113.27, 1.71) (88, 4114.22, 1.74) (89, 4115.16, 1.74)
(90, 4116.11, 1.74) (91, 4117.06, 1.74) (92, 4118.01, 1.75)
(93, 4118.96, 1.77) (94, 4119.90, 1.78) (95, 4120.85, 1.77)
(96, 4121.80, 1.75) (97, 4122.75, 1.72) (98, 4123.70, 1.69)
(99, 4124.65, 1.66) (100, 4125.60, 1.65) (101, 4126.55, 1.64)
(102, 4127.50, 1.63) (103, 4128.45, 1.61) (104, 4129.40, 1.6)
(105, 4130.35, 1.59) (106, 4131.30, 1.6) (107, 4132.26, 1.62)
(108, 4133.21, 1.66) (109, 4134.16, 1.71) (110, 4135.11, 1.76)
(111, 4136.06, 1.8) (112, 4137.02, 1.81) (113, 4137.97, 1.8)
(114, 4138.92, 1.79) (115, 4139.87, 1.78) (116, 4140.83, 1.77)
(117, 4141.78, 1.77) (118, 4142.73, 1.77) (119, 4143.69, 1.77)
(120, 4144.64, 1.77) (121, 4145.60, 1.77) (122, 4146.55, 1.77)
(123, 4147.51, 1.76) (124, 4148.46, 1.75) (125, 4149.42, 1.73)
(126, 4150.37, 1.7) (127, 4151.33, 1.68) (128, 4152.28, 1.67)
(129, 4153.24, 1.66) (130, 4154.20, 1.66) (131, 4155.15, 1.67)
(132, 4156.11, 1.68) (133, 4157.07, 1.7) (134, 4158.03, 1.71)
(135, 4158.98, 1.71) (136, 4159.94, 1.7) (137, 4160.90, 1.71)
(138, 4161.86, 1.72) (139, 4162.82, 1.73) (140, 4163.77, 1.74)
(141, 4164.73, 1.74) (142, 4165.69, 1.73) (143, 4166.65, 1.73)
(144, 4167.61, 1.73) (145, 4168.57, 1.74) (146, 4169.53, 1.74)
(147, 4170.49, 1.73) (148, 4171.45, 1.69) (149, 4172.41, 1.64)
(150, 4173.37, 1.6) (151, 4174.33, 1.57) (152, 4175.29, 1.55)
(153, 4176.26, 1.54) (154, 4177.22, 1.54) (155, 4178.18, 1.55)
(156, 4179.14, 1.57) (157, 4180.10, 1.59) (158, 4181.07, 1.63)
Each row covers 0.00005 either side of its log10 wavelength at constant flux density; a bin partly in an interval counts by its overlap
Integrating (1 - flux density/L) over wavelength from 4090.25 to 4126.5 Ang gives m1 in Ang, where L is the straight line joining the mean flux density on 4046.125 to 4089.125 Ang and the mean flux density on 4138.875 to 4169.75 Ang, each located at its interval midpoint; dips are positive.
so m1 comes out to 1.7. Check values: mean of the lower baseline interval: 1.71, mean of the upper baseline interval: 1.73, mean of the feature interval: 1.64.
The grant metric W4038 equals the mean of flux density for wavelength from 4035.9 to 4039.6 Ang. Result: 1.67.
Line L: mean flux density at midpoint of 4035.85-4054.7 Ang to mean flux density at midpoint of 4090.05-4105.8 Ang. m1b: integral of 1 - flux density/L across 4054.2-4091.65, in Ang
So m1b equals -1.0 Ang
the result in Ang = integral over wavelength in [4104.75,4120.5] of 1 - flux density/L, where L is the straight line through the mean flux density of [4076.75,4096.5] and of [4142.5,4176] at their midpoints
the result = 0.9 Ang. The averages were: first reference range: 1.8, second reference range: 1.7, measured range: 1.67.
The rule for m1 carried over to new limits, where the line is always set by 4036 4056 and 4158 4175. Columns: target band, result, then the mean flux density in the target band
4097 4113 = 1.8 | 1.52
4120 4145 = 0.0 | 1.71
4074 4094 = -0.7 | 1.78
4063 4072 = 0.3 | 1.66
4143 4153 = -0.2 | 1.74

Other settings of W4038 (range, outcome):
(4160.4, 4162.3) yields 1.71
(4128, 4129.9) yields 1.61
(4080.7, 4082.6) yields 1.93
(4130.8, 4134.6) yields 1.64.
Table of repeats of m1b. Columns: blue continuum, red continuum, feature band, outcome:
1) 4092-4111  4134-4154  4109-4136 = -0.63 Ang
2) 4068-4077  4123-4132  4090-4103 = 0.12 Ang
